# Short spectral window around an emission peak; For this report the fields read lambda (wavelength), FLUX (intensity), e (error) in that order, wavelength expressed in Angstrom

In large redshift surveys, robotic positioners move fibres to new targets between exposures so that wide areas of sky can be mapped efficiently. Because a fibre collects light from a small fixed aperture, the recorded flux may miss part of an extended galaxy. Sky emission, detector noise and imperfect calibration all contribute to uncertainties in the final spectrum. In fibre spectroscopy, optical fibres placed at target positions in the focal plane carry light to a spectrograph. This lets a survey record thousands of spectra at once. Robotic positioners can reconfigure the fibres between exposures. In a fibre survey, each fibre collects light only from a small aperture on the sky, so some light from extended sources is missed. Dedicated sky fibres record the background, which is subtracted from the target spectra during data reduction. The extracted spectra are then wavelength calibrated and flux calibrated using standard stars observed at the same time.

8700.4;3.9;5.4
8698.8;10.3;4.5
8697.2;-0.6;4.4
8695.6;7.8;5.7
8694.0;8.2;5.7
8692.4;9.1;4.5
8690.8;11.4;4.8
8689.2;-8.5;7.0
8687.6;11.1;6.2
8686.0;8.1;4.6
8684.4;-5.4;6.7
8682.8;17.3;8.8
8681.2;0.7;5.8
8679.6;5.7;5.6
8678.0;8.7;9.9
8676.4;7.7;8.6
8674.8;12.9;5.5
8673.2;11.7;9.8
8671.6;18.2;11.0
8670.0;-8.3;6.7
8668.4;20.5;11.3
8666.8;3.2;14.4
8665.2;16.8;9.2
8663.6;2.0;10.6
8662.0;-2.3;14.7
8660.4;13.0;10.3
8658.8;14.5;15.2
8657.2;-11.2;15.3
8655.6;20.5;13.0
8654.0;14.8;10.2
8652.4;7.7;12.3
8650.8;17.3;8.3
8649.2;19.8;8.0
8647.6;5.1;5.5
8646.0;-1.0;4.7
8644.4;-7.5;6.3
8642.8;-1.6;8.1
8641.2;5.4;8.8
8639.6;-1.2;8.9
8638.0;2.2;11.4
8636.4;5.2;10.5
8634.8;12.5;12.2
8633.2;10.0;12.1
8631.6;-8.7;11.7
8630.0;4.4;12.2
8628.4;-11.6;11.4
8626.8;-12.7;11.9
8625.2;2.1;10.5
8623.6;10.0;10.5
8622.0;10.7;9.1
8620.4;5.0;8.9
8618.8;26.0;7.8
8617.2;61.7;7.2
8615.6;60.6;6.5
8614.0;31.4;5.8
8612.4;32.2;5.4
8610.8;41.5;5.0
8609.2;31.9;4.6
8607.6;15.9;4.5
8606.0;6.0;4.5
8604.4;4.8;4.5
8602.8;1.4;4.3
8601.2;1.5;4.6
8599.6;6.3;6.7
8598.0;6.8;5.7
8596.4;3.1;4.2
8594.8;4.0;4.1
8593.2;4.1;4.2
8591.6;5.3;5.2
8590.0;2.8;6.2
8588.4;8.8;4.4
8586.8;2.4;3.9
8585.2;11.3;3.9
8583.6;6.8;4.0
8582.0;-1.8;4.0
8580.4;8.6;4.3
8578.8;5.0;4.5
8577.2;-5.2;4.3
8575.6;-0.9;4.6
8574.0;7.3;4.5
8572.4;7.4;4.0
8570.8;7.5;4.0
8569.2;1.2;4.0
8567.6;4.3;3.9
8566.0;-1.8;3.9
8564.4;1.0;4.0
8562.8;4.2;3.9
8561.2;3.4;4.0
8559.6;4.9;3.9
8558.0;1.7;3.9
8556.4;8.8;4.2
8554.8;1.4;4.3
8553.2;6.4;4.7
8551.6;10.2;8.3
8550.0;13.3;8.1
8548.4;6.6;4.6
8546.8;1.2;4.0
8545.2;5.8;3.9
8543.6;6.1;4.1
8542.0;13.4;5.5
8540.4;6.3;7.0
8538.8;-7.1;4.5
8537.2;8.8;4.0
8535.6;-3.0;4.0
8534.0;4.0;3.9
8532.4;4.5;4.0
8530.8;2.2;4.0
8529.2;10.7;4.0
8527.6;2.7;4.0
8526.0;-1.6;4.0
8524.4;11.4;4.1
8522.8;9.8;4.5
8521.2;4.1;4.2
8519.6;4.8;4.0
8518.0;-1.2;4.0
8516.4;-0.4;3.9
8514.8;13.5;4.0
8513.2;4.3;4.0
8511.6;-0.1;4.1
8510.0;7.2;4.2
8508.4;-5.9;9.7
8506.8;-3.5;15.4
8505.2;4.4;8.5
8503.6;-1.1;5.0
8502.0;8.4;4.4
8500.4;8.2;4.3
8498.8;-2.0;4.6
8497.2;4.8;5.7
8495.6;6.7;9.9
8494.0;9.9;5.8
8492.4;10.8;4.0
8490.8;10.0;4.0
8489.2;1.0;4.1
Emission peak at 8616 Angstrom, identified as [O II] 3727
